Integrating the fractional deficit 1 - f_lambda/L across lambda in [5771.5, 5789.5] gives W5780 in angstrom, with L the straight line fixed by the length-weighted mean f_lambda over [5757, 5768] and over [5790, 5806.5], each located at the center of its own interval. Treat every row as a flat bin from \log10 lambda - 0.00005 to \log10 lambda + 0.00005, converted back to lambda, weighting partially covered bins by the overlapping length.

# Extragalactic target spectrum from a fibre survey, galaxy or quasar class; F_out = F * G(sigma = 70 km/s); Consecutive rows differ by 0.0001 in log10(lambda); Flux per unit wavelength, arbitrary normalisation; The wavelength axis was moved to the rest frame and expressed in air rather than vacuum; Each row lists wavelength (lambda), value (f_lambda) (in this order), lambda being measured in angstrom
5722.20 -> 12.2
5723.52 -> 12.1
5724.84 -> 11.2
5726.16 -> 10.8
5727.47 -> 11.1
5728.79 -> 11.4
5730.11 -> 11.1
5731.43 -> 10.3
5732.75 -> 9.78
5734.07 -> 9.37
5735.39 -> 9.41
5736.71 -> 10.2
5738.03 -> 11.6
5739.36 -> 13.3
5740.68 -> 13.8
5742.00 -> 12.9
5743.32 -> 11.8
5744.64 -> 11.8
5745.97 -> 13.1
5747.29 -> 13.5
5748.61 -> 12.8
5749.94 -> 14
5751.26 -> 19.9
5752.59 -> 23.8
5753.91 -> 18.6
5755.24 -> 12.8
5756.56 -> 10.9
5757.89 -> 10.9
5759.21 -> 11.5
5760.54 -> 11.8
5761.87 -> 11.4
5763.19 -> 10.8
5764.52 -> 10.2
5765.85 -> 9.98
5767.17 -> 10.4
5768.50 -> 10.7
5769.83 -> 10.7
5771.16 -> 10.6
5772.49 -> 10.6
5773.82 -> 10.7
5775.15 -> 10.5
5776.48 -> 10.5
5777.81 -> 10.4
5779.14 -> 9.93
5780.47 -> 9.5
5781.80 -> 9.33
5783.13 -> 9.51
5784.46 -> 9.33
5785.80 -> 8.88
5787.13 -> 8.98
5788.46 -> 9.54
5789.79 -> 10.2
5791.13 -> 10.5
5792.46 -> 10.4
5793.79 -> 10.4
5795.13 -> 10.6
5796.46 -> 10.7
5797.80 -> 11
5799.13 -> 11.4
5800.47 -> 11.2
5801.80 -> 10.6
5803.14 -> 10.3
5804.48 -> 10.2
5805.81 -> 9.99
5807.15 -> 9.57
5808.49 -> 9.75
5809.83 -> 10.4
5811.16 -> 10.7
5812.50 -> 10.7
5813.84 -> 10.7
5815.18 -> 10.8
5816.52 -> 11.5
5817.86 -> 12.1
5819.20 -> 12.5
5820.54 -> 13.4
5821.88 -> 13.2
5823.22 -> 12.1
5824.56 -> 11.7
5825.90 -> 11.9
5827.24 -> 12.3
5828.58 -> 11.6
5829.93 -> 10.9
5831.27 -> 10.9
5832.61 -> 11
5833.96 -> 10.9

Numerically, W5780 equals 1.49 angstrom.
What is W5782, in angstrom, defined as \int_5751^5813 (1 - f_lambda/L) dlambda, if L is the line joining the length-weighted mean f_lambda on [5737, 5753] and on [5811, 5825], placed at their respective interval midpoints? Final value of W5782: 9.28 angstrom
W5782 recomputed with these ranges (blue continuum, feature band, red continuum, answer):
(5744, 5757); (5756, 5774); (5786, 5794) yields 3.32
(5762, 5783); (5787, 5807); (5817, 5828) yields 1.62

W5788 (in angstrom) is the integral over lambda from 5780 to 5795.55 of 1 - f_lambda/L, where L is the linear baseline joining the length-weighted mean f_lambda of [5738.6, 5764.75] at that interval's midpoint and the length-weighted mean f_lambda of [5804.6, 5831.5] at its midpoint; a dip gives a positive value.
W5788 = 3.2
